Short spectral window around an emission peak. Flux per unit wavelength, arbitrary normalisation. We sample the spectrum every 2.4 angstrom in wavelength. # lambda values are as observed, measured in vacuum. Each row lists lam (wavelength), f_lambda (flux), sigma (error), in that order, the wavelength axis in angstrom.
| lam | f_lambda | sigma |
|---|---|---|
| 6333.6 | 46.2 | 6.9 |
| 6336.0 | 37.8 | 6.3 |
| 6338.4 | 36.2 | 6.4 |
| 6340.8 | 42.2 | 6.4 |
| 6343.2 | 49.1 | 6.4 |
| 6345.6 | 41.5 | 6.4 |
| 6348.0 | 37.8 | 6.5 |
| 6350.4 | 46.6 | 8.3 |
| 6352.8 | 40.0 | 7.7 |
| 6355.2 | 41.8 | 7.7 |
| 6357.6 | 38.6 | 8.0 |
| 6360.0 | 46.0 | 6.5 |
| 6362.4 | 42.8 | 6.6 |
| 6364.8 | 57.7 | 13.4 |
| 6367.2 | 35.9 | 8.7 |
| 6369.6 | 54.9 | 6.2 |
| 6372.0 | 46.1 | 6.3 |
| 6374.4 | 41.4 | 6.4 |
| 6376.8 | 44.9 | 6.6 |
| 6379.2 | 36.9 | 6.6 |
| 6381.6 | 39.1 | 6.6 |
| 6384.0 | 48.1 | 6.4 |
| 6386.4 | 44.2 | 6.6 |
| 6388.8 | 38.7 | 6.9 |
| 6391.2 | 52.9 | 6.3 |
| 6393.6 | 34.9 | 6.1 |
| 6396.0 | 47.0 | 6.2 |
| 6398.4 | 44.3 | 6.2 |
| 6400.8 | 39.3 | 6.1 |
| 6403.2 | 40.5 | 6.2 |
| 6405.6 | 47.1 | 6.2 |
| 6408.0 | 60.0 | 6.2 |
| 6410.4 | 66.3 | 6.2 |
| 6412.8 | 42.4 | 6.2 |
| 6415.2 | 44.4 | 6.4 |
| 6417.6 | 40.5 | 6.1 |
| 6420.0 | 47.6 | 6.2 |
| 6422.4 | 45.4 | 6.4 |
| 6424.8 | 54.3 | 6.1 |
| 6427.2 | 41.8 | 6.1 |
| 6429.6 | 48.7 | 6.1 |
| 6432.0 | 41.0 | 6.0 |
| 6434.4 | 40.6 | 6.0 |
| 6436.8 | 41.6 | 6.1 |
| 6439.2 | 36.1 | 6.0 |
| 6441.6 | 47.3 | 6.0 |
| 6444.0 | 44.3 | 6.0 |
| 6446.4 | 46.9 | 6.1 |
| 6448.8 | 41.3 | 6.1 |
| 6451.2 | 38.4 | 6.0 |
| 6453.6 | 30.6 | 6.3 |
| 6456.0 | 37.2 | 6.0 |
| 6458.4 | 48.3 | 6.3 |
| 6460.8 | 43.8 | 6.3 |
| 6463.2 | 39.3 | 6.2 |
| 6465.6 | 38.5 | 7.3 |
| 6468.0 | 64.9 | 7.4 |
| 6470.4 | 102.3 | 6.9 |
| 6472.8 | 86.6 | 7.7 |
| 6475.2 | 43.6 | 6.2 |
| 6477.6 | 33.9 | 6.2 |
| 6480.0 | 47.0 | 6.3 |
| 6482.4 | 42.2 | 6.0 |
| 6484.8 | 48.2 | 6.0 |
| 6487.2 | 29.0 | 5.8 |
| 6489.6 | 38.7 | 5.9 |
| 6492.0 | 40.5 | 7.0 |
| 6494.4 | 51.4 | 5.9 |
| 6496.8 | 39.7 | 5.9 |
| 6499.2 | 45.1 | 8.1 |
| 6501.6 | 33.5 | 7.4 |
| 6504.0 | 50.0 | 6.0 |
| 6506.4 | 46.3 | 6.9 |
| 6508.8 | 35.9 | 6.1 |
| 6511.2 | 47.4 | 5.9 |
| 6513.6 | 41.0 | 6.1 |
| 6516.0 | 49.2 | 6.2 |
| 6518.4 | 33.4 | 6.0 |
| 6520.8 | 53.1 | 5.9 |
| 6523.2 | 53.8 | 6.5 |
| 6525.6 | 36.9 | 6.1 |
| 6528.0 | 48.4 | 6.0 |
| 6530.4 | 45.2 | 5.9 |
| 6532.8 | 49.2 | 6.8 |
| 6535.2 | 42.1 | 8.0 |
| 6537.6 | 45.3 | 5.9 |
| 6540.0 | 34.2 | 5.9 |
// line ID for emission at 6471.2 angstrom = [O III]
